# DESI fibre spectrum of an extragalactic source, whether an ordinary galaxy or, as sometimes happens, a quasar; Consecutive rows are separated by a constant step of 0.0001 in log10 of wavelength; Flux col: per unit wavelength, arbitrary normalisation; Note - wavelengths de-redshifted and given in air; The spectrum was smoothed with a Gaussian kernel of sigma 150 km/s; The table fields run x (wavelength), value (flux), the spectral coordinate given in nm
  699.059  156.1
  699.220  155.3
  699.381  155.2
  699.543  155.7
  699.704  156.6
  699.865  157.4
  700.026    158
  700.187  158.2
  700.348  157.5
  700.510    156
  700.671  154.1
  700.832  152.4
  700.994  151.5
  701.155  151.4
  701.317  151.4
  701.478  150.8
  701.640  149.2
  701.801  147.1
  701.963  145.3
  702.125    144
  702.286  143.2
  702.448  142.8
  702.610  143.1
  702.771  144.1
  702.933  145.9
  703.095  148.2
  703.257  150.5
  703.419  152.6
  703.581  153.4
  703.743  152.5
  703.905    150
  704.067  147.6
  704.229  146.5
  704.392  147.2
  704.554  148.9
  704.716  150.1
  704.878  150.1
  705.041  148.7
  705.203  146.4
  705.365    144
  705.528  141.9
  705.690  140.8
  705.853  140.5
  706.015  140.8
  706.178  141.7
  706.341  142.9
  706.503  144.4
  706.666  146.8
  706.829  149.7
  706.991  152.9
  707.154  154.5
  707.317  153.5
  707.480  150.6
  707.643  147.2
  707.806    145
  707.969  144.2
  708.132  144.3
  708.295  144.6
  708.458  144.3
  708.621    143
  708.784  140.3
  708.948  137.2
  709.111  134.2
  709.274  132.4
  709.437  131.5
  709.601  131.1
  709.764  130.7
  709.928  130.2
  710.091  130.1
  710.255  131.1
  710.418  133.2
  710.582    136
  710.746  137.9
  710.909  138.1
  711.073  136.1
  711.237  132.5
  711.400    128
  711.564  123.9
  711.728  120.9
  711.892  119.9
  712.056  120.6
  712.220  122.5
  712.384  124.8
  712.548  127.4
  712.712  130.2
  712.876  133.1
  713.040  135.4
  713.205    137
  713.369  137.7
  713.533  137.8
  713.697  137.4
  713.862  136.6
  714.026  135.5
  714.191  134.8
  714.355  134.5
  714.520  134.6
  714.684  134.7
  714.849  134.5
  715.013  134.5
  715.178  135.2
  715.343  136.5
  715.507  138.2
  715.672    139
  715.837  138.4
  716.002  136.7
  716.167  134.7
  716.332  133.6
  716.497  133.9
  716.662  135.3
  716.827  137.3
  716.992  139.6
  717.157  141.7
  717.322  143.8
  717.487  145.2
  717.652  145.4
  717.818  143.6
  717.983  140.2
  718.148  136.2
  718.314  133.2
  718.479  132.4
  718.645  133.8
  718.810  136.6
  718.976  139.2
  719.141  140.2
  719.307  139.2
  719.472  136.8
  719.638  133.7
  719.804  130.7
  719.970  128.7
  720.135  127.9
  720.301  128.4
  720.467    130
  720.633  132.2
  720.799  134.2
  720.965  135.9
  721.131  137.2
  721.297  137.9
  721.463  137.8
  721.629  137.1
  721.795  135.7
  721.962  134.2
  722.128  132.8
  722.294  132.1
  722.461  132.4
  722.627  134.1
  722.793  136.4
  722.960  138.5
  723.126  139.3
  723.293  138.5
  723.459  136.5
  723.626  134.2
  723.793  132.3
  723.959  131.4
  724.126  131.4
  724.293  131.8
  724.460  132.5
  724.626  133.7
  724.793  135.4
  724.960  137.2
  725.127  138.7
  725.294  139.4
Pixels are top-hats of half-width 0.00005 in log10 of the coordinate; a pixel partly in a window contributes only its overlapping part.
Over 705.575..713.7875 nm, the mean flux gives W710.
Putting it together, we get 137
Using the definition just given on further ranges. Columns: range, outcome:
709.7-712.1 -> 130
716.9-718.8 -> 139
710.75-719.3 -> 135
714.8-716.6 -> 136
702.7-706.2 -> 147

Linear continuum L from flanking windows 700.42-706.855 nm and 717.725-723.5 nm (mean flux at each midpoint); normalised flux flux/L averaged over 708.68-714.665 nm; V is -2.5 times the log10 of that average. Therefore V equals 0.08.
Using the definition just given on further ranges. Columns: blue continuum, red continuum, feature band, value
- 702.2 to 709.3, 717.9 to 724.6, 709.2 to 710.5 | 0.09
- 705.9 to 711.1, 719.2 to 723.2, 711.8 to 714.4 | 0.06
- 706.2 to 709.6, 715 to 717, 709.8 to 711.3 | 0.06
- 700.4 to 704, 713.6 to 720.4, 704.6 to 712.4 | 0.04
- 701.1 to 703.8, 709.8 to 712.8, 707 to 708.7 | -0.08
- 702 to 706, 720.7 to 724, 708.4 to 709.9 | 0.06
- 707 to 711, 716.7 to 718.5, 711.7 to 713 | 0.12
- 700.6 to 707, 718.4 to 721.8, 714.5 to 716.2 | 0.02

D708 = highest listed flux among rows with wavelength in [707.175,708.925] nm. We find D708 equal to 153.5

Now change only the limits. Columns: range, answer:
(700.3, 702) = 157.5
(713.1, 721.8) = 145.4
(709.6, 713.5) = 138.1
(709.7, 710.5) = 133.2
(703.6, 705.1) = 152.5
